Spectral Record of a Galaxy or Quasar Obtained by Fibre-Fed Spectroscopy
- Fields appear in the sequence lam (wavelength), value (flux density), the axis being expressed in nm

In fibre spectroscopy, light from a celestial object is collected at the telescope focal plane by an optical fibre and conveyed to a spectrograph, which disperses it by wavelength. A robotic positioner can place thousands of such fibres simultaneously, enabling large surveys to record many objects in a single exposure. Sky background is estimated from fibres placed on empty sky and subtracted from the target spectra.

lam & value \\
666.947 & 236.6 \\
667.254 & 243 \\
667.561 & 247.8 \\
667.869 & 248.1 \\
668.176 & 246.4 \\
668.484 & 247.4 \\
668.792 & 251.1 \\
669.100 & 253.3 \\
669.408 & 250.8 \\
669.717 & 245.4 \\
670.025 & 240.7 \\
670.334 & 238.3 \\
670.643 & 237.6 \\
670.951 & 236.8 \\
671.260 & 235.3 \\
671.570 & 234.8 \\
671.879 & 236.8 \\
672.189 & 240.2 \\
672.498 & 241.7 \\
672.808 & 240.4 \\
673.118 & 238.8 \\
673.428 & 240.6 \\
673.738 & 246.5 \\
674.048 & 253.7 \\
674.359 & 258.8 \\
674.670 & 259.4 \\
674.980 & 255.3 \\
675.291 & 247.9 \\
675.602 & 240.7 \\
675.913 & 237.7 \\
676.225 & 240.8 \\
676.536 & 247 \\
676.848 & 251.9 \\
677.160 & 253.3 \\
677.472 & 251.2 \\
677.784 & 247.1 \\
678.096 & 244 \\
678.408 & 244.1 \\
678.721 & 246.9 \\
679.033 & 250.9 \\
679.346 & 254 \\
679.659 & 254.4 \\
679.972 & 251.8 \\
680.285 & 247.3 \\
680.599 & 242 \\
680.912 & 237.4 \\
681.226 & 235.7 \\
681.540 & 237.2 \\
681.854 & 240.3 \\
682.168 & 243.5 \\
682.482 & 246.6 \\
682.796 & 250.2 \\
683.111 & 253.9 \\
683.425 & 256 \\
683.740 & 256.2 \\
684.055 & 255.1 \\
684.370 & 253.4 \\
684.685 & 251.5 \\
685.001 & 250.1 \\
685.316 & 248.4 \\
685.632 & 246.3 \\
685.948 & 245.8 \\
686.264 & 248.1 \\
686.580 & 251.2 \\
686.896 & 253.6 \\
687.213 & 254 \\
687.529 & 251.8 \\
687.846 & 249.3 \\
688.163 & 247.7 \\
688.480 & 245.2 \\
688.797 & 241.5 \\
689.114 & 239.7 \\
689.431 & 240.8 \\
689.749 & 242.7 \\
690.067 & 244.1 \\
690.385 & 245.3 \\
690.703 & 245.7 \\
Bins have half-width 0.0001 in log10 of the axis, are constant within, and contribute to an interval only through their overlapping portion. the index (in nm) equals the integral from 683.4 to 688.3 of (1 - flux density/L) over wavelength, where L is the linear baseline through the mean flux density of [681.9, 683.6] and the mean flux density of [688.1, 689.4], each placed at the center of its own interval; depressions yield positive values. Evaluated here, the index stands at -0.10 nm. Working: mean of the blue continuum 250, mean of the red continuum 243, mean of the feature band 251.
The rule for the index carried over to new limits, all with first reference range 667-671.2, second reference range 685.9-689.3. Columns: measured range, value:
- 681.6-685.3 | -0.04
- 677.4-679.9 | -0.03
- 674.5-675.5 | -0.03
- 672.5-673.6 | 0.02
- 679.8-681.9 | 0.04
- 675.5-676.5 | 0.02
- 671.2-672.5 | 0.04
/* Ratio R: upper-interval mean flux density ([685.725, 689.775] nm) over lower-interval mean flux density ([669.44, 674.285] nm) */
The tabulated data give 1.0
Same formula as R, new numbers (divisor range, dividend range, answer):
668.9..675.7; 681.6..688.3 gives 1.02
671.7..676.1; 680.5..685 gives 1.01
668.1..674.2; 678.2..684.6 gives 1.02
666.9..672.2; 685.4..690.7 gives 1.02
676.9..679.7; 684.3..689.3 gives 1.00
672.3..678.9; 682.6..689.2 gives 1.01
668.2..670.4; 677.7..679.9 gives 1.01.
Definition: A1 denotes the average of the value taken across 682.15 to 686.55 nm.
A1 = 251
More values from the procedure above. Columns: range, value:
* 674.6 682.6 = 246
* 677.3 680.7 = 249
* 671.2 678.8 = 245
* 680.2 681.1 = 241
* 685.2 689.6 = 247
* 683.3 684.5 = 255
